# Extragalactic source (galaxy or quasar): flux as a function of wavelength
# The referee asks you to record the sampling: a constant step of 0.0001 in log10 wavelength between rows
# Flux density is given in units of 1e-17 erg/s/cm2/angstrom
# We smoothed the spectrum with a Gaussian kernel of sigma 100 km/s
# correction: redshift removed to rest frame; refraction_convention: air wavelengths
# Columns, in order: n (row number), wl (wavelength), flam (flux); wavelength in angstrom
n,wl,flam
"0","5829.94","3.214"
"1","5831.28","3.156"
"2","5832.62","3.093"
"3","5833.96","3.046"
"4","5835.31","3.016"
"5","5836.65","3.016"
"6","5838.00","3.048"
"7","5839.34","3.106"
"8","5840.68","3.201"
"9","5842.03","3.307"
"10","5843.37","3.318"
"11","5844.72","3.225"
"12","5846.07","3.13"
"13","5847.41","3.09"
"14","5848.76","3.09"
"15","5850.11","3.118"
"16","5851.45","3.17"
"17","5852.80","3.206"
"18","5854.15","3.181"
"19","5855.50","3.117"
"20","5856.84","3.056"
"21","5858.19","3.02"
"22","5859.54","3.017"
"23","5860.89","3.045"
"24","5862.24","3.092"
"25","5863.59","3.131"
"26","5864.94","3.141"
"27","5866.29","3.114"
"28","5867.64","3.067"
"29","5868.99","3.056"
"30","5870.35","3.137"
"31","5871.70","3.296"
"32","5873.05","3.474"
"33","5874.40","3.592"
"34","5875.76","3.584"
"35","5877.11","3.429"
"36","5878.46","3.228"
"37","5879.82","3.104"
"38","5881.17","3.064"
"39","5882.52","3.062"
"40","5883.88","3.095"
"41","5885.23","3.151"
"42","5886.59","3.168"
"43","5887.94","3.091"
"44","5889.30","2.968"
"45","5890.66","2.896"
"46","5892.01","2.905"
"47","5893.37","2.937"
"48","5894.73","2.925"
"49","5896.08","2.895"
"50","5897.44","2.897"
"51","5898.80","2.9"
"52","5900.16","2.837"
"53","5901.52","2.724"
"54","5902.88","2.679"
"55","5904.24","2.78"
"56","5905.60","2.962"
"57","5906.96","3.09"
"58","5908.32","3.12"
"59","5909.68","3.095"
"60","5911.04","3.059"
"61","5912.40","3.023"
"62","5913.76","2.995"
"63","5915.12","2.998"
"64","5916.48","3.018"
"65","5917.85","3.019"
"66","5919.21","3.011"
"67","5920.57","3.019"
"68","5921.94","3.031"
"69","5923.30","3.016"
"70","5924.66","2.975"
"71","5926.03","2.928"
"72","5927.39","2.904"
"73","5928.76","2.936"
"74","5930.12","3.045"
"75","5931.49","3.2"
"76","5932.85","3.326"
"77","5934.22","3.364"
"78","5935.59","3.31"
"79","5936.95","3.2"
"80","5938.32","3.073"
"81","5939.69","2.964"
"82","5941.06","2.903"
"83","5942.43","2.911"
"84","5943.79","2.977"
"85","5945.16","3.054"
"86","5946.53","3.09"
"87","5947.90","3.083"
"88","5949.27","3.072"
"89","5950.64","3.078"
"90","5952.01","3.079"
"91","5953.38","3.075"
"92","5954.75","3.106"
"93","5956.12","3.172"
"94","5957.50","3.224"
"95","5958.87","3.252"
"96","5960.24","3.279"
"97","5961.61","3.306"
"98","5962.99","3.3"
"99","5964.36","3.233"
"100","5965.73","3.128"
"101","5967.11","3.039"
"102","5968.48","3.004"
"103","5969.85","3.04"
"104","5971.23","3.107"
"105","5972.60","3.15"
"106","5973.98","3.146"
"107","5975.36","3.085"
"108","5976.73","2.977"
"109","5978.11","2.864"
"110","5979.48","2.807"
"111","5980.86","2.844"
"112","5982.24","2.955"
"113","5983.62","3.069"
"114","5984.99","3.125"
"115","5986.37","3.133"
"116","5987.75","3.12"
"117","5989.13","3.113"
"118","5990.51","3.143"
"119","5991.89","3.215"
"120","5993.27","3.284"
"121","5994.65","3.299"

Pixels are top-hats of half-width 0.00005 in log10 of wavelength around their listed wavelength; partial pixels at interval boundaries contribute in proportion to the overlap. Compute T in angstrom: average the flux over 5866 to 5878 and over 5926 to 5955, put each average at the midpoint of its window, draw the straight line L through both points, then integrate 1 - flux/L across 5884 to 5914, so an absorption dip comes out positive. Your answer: 2.4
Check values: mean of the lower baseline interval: 3.31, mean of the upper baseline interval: 3.08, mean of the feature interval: 2.96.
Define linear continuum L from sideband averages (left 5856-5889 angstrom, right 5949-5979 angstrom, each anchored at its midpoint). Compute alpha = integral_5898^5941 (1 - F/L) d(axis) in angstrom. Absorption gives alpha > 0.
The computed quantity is 1.8 angstrom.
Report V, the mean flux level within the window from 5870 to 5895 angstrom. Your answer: 3.17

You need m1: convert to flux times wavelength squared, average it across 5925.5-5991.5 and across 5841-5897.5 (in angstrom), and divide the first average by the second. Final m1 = 1.0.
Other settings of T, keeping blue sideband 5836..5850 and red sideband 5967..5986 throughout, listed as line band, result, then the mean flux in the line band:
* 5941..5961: -0.4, 3.1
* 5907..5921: 0.2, 3.04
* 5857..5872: 0.2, 3.09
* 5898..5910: 0.7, 2.9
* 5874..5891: -0.4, 3.19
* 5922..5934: 0.0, 3.05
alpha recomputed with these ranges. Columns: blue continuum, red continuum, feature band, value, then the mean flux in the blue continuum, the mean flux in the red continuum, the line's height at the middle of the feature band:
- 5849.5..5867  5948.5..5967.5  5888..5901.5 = 0.97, 3.11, 3.17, 3.13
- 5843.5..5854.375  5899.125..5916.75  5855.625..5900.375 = -0.73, 3.16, 2.95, 3.06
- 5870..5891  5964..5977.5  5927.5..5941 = 0.01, 3.21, 3.09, 3.14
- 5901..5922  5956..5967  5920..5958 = 0.47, 2.98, 3.23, 3.11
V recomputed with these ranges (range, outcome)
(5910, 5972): 3.09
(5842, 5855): 3.18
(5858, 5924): 3.06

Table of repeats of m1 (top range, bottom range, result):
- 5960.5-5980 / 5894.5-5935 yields 1.05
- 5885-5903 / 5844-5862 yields 0.95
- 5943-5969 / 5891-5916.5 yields 1.09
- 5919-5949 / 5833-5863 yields 1.01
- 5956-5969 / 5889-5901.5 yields 1.13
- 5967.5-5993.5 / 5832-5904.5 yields 1.03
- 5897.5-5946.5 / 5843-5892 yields 0.97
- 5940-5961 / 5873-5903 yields 1.03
